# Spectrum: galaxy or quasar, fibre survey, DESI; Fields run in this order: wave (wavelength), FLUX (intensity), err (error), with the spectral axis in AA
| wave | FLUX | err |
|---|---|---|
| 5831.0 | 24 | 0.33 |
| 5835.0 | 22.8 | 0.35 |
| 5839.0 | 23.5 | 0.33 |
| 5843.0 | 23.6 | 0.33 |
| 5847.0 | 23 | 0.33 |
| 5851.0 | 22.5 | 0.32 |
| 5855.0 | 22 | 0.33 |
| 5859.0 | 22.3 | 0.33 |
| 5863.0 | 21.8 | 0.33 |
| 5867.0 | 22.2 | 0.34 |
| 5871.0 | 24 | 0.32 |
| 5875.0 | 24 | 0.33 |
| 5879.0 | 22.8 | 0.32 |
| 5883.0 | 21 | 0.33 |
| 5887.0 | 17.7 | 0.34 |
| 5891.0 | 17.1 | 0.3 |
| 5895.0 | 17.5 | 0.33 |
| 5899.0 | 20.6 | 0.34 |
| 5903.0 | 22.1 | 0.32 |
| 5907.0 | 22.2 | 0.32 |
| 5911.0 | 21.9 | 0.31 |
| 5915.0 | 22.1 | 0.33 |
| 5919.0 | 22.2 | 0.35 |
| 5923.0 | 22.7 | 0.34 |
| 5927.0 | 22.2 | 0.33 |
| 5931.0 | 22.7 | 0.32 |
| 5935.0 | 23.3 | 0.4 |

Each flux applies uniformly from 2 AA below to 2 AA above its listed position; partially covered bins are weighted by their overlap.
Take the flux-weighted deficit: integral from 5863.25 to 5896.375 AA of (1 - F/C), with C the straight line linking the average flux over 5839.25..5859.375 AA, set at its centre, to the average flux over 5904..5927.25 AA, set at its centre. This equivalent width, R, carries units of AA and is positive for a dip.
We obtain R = 2.39 AA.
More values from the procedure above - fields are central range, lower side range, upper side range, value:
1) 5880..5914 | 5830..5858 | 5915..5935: 3.77 AA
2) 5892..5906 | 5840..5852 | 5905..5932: 1.55 AA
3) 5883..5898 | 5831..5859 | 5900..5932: 2.90 AA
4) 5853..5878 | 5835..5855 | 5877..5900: -1.71 AA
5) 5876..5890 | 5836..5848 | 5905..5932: 1.40 AA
